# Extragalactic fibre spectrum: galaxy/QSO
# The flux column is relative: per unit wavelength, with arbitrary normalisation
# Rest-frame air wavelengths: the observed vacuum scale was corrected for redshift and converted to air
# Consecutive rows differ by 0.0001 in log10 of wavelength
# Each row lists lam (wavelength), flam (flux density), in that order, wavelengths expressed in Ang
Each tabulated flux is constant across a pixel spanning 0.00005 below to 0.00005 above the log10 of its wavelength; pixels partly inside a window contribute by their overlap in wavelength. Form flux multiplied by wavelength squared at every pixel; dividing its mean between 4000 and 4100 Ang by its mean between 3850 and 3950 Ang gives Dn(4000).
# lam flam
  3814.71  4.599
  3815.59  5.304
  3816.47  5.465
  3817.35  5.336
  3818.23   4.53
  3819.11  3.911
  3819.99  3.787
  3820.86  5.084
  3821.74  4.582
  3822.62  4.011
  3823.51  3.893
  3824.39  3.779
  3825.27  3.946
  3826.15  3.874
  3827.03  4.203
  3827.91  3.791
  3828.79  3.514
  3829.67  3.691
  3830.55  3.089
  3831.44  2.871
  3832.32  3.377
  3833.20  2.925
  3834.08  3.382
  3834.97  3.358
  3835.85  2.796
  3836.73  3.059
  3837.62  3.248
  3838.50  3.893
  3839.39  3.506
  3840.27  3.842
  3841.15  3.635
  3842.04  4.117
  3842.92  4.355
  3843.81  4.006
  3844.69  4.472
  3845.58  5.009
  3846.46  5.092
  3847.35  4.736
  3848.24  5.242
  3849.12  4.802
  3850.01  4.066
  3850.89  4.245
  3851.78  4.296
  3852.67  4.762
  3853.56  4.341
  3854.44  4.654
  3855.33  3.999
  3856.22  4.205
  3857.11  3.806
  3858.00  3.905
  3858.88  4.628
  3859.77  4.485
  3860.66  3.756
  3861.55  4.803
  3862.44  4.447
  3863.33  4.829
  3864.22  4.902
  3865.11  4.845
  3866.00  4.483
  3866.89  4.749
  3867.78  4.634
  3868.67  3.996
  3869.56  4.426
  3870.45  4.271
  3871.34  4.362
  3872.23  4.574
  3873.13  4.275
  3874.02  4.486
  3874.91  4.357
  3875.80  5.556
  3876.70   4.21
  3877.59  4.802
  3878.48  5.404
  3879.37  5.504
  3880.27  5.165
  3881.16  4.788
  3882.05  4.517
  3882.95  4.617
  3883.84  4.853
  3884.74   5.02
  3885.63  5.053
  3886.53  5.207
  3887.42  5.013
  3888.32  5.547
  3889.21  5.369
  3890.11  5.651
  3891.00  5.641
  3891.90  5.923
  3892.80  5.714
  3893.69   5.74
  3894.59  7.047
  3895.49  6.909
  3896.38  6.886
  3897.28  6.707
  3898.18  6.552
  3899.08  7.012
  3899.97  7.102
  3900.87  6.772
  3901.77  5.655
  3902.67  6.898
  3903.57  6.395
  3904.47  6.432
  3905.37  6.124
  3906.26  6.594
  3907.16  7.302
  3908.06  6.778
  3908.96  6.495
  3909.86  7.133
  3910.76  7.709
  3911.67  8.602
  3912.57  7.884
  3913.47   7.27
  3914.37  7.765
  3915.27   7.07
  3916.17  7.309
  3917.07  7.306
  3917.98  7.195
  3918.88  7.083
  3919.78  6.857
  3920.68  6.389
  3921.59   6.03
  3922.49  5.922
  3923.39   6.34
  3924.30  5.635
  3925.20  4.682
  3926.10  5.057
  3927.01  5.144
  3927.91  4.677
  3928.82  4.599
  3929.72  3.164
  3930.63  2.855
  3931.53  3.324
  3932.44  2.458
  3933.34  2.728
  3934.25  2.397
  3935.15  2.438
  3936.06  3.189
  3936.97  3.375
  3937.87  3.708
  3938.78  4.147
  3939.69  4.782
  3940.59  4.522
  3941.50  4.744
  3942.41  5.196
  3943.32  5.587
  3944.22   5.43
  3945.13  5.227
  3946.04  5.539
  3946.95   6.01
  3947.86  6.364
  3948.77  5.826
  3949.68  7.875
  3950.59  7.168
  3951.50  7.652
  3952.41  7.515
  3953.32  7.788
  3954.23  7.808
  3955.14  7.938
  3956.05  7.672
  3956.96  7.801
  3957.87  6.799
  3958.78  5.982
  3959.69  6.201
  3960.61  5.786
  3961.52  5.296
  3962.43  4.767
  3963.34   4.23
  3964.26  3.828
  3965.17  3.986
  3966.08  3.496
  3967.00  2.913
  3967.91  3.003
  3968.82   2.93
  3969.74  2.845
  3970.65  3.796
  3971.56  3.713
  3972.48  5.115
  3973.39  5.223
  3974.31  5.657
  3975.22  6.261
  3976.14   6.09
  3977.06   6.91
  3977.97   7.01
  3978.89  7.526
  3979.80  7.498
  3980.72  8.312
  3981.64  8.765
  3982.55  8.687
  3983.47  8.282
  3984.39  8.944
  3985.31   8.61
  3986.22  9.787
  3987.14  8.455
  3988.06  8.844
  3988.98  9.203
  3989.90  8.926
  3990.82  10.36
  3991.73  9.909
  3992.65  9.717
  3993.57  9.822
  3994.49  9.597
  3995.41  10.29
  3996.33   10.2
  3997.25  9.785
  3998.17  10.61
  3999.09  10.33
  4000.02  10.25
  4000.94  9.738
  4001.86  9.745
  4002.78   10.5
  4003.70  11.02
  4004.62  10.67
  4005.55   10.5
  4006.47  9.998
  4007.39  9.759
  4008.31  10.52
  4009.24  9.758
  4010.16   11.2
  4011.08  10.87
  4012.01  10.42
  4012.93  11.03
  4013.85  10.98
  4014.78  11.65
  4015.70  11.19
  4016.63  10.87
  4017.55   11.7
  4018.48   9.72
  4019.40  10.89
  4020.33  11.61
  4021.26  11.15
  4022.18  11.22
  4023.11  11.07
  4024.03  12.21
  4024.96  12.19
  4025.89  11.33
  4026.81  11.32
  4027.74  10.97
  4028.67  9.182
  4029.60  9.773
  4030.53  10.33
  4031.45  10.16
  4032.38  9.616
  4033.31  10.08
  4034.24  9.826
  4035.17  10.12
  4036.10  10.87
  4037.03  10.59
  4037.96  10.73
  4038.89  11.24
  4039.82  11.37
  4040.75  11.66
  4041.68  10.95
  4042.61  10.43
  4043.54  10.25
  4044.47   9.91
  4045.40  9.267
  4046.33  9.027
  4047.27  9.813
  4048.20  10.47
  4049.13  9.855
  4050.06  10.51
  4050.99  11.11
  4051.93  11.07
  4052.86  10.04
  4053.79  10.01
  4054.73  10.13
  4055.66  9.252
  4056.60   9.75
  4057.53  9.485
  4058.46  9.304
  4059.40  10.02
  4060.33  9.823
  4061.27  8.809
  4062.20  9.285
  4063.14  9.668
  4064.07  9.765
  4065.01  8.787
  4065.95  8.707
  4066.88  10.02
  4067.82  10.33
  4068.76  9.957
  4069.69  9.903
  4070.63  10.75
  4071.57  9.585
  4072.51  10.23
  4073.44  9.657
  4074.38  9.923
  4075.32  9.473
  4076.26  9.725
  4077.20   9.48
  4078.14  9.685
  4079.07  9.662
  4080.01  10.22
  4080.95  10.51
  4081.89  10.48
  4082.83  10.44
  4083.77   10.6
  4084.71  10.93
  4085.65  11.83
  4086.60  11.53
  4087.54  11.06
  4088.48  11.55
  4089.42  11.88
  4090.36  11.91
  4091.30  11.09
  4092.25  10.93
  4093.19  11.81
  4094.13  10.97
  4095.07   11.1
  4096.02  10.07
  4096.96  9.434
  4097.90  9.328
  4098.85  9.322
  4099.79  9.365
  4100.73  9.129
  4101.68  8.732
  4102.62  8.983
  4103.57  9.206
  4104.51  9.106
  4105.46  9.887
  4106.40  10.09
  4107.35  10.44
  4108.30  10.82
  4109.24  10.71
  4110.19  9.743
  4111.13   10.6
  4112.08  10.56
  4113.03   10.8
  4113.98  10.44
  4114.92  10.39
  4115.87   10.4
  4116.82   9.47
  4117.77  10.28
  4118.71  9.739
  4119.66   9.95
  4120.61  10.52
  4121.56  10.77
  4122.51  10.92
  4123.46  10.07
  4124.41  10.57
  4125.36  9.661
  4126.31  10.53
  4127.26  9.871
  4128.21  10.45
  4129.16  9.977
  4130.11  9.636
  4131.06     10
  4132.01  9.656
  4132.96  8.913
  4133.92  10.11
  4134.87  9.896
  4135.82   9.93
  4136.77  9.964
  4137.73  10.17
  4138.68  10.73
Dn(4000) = 2.1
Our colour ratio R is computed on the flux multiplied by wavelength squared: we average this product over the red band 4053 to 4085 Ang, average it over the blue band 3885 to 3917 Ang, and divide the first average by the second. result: 1.6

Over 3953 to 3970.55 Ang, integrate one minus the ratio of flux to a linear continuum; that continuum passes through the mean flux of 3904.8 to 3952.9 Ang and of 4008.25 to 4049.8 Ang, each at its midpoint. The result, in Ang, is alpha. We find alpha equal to 4.7 Ang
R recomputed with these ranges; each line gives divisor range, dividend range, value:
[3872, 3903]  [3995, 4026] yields 2.05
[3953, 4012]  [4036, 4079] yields 1.33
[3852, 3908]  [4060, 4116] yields 2.15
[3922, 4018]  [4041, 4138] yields 1.51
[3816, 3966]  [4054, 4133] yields 2.18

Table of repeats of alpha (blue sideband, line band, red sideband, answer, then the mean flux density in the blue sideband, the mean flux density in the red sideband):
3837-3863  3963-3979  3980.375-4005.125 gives 7.6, 4.28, 9.61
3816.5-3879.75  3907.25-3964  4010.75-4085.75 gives 8.8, 4.23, 10.3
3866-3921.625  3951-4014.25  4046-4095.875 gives 2.0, 5.94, 10.2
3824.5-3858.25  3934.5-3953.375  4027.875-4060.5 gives 4.7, 3.95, 10.2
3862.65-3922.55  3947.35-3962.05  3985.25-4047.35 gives 2.1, 5.87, 10.4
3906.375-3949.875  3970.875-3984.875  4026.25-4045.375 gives 1.7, 5.51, 10.4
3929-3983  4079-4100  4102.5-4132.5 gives -3.2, 5.34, 10.1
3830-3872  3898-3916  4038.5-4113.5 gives -4.3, 4.15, 10.2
